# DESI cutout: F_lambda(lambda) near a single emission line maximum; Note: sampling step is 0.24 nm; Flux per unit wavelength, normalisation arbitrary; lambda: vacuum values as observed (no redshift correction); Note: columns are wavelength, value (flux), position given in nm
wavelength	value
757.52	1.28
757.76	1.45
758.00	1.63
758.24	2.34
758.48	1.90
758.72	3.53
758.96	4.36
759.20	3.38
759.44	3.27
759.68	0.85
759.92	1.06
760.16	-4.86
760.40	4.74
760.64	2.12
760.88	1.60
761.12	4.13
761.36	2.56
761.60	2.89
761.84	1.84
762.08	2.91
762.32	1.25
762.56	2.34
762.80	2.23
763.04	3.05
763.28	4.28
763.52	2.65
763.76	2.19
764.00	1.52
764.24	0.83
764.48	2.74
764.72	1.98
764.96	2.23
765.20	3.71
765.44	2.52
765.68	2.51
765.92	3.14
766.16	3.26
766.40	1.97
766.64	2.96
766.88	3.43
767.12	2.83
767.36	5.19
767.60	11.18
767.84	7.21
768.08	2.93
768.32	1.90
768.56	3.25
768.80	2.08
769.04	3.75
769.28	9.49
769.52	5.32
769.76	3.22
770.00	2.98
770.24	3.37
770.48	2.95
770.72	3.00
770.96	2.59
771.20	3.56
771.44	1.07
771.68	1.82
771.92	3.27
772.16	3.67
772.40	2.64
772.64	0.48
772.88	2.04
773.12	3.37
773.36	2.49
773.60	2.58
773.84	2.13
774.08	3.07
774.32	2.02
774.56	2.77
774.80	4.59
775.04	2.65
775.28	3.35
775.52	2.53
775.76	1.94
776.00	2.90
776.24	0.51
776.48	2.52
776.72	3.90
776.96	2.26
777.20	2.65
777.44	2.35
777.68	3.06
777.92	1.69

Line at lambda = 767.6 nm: [S II]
